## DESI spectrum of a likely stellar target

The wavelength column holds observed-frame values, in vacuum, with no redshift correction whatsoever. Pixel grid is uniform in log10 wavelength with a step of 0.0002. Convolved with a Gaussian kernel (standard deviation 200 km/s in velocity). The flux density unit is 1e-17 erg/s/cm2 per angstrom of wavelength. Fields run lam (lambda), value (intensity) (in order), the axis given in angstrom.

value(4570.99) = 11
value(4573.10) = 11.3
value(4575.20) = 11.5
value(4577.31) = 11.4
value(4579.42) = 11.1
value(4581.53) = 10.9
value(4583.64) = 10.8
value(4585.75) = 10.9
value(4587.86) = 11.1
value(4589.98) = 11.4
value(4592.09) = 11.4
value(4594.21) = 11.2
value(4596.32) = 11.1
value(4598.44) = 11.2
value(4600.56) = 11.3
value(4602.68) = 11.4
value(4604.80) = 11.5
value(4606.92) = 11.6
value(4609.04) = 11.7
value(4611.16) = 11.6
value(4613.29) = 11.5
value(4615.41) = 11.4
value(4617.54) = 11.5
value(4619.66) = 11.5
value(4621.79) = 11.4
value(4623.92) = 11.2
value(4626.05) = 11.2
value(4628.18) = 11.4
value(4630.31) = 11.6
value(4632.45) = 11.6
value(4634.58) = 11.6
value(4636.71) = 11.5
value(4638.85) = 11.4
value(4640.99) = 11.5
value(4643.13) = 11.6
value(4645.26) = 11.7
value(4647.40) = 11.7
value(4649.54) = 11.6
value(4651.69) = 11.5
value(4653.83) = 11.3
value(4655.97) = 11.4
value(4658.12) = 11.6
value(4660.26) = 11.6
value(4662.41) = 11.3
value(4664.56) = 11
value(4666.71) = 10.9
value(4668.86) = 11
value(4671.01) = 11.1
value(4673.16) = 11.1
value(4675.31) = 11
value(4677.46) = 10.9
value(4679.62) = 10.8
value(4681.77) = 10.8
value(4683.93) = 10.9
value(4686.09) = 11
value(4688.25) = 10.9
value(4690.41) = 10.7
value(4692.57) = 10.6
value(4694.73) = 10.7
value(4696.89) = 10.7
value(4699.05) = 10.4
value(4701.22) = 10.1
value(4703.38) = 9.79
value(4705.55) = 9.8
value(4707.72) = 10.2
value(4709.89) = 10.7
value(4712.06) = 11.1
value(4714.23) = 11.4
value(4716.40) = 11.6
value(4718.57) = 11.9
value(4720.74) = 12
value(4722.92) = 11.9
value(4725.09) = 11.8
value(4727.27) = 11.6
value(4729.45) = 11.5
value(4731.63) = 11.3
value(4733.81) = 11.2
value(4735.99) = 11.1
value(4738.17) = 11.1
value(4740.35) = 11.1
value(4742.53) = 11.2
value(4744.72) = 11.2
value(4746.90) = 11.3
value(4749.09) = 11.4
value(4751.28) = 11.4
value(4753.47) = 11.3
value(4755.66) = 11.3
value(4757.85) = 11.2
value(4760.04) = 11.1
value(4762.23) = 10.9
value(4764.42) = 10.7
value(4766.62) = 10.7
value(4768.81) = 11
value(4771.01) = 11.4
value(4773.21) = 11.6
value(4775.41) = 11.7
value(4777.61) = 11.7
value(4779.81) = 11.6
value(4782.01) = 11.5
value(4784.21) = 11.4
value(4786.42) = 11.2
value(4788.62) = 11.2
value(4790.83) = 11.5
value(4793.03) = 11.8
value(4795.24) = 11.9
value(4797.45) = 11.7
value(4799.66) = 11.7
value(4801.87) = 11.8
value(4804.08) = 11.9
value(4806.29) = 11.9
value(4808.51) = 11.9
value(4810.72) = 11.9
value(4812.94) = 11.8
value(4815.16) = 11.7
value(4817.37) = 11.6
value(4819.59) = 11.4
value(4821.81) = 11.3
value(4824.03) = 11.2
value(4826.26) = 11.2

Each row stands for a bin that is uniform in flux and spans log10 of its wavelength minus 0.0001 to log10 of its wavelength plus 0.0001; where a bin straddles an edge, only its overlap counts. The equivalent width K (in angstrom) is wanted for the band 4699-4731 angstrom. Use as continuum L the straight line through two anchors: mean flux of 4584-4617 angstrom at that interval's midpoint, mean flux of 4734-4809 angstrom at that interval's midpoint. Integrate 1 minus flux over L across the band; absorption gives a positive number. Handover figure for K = 0.8 angstrom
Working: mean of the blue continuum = 11.3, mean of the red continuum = 11.4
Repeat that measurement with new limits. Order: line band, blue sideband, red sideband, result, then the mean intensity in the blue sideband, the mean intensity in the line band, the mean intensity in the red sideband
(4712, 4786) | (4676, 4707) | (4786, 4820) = -1.4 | 10.6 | 11.4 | 11.7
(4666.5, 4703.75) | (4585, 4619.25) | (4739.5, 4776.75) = 1.7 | 11.4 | 10.8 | 11.2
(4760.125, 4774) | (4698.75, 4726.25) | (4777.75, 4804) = 0.4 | 11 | 11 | 11.6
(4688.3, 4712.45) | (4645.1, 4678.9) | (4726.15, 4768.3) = 1.7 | 11.3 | 10.4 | 11.2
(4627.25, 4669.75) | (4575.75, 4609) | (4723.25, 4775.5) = -0.7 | 11.2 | 11.4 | 11.3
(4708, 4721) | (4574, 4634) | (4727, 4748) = -0.1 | 11.3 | 11.3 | 11.2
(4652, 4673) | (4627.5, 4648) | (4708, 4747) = 0.5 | 11.6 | 11.2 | 11.4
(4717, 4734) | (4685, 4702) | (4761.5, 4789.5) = -1.2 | 10.6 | 11.7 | 11.3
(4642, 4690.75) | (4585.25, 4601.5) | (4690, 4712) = -2.5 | 11.2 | 11.2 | 10.4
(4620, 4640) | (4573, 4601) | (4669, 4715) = -0.8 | 11.2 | 11.4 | 10.7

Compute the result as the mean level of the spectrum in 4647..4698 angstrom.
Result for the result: 11.1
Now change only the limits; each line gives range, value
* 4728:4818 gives 11.4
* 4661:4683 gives 11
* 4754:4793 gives 11.3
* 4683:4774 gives 11.1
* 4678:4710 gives 10.5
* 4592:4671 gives 11.4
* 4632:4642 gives 11.5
